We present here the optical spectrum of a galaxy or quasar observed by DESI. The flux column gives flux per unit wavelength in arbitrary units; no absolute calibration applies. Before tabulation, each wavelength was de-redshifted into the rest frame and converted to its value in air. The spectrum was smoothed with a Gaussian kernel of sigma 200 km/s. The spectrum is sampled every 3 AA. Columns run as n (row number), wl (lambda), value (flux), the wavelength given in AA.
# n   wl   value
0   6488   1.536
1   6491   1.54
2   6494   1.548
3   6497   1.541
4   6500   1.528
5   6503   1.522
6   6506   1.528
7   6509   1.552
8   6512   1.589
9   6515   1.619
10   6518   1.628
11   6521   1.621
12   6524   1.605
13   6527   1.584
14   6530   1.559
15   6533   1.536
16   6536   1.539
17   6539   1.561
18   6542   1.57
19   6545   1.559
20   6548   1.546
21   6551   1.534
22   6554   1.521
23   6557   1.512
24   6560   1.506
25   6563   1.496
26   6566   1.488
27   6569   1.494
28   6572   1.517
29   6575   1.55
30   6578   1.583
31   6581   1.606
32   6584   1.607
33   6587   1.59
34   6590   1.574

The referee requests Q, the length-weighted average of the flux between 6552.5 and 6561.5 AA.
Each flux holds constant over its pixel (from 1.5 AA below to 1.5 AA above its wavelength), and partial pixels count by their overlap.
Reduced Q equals 1.51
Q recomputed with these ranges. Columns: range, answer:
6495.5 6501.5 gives 1.53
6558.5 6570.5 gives 1.5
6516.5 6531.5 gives 1.6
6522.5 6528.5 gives 1.59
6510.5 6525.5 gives 1.61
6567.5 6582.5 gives 1.55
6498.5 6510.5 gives 1.53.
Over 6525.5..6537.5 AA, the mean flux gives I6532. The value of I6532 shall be 1.55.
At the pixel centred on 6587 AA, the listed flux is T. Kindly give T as 1.59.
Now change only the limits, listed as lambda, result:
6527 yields 1.584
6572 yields 1.517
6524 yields 1.605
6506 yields 1.528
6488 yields 1.536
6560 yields 1.506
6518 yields 1.628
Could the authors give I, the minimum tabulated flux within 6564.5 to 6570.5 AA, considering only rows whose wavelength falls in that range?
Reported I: 1.488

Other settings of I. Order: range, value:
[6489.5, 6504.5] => 1.522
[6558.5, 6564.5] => 1.496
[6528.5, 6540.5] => 1.536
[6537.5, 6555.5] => 1.521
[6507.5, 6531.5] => 1.552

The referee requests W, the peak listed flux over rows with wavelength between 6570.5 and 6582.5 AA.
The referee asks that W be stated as 1.606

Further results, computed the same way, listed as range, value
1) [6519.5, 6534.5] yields 1.621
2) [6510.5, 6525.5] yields 1.628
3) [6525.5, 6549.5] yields 1.584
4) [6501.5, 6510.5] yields 1.552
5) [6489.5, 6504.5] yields 1.548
